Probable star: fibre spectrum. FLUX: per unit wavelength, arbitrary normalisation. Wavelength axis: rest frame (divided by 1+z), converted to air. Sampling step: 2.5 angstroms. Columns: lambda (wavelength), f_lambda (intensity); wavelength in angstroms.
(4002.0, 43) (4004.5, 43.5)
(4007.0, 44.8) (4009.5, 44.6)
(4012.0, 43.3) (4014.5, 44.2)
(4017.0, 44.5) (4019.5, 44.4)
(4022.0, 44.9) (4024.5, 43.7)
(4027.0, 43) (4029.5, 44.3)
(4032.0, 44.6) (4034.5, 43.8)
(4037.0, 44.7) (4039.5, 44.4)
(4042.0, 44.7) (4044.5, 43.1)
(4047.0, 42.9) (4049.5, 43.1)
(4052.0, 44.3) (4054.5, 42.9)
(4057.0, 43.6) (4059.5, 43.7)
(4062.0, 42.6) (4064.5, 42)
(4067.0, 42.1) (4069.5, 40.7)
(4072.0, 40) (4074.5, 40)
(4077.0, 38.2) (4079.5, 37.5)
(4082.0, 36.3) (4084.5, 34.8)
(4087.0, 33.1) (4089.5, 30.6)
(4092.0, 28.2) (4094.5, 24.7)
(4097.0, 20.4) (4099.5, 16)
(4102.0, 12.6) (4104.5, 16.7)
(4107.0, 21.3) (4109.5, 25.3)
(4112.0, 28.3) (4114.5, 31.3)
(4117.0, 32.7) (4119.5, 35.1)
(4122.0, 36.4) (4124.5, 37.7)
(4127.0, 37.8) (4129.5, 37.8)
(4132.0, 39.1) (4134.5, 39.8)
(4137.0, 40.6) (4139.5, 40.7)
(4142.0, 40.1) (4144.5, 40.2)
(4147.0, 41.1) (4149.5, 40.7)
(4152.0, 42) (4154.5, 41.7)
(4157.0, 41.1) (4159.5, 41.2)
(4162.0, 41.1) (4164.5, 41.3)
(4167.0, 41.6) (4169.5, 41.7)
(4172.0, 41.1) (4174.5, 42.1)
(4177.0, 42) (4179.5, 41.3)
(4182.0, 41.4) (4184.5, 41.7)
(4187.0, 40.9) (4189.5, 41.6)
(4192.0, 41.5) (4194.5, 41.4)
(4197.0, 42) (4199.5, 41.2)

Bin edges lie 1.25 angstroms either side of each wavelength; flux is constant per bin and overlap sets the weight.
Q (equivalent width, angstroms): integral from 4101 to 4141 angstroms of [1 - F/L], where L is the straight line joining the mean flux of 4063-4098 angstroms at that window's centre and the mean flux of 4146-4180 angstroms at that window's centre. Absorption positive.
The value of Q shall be 6.4 angstroms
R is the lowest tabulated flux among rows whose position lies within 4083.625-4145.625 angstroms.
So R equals 12.6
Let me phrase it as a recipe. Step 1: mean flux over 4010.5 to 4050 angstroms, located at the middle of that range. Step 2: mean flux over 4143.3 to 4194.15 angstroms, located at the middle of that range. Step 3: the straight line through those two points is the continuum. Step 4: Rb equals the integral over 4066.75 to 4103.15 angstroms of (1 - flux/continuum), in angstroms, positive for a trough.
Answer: 9.8 angstroms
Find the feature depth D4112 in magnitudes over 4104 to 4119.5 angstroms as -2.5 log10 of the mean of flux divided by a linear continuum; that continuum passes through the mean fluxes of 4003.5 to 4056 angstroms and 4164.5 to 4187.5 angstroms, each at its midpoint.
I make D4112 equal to 0.49 mag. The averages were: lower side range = 44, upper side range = 41.5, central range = 27.1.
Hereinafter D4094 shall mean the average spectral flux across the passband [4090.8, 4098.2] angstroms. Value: 24.4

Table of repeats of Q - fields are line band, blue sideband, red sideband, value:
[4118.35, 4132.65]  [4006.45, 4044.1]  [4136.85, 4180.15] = 1.6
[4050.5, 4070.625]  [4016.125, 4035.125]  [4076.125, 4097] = -3.0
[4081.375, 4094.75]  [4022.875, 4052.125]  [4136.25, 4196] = 3.5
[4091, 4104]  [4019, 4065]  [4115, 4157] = 6.6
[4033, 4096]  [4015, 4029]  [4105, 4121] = -4.5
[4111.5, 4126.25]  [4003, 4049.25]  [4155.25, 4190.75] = 2.9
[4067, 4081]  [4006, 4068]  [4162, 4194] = 1.2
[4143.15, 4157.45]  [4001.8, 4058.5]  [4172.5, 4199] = 0.3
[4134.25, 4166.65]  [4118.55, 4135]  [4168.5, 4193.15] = -1.3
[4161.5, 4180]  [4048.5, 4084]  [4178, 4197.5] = -0.1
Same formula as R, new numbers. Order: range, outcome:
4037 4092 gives 28.2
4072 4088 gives 33.1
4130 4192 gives 39.1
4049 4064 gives 42.6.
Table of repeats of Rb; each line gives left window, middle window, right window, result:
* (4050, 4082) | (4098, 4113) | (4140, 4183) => 7.77 angstroms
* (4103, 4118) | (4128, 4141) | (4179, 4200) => -3.91 angstroms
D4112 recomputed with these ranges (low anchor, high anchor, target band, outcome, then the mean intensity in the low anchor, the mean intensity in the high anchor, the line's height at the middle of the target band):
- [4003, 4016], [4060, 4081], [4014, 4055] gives -0.04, 44.1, 40.5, 42.6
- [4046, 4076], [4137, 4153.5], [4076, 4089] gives 0.18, 42.3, 40.8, 41.9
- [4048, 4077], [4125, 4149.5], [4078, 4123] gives 0.42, 42.1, 39.7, 40.9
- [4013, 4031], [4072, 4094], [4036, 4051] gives -0.08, 44.1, 34.8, 40.8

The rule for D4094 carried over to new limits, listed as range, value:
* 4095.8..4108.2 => 17.4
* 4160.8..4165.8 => 41.2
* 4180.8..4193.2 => 41.4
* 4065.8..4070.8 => 41.4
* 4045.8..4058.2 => 43.4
